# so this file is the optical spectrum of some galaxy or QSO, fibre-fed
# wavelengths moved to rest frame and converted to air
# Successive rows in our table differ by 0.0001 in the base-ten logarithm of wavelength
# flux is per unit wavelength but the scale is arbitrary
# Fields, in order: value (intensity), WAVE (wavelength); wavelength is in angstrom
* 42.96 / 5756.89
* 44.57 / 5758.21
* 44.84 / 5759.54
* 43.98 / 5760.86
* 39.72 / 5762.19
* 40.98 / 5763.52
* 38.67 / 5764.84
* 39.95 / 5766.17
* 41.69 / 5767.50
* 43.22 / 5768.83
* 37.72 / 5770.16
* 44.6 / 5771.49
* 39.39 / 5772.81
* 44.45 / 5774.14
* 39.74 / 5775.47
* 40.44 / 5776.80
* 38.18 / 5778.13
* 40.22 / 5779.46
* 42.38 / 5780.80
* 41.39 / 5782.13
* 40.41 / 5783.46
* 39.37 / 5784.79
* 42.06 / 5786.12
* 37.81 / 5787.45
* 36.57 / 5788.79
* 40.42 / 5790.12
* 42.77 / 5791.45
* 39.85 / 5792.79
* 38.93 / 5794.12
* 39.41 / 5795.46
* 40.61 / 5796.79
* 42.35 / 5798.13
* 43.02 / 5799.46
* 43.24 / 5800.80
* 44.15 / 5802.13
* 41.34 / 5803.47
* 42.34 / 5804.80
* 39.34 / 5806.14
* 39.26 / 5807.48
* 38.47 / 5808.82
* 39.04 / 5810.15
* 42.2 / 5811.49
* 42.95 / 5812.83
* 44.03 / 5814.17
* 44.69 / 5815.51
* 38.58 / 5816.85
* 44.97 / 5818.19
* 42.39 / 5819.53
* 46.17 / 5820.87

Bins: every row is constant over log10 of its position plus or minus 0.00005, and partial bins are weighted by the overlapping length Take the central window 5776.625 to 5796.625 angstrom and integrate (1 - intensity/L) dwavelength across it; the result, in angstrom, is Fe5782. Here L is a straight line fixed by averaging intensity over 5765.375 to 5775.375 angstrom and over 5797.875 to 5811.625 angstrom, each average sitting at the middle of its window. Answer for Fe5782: 0.7 angstrom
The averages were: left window 41.4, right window 41.3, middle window 40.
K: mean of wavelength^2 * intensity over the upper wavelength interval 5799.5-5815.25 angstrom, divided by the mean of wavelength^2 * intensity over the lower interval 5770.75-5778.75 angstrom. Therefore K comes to 1.02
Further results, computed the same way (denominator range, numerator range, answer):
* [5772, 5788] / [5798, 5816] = 1.04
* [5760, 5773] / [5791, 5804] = 1.02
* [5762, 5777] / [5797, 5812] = 1.02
